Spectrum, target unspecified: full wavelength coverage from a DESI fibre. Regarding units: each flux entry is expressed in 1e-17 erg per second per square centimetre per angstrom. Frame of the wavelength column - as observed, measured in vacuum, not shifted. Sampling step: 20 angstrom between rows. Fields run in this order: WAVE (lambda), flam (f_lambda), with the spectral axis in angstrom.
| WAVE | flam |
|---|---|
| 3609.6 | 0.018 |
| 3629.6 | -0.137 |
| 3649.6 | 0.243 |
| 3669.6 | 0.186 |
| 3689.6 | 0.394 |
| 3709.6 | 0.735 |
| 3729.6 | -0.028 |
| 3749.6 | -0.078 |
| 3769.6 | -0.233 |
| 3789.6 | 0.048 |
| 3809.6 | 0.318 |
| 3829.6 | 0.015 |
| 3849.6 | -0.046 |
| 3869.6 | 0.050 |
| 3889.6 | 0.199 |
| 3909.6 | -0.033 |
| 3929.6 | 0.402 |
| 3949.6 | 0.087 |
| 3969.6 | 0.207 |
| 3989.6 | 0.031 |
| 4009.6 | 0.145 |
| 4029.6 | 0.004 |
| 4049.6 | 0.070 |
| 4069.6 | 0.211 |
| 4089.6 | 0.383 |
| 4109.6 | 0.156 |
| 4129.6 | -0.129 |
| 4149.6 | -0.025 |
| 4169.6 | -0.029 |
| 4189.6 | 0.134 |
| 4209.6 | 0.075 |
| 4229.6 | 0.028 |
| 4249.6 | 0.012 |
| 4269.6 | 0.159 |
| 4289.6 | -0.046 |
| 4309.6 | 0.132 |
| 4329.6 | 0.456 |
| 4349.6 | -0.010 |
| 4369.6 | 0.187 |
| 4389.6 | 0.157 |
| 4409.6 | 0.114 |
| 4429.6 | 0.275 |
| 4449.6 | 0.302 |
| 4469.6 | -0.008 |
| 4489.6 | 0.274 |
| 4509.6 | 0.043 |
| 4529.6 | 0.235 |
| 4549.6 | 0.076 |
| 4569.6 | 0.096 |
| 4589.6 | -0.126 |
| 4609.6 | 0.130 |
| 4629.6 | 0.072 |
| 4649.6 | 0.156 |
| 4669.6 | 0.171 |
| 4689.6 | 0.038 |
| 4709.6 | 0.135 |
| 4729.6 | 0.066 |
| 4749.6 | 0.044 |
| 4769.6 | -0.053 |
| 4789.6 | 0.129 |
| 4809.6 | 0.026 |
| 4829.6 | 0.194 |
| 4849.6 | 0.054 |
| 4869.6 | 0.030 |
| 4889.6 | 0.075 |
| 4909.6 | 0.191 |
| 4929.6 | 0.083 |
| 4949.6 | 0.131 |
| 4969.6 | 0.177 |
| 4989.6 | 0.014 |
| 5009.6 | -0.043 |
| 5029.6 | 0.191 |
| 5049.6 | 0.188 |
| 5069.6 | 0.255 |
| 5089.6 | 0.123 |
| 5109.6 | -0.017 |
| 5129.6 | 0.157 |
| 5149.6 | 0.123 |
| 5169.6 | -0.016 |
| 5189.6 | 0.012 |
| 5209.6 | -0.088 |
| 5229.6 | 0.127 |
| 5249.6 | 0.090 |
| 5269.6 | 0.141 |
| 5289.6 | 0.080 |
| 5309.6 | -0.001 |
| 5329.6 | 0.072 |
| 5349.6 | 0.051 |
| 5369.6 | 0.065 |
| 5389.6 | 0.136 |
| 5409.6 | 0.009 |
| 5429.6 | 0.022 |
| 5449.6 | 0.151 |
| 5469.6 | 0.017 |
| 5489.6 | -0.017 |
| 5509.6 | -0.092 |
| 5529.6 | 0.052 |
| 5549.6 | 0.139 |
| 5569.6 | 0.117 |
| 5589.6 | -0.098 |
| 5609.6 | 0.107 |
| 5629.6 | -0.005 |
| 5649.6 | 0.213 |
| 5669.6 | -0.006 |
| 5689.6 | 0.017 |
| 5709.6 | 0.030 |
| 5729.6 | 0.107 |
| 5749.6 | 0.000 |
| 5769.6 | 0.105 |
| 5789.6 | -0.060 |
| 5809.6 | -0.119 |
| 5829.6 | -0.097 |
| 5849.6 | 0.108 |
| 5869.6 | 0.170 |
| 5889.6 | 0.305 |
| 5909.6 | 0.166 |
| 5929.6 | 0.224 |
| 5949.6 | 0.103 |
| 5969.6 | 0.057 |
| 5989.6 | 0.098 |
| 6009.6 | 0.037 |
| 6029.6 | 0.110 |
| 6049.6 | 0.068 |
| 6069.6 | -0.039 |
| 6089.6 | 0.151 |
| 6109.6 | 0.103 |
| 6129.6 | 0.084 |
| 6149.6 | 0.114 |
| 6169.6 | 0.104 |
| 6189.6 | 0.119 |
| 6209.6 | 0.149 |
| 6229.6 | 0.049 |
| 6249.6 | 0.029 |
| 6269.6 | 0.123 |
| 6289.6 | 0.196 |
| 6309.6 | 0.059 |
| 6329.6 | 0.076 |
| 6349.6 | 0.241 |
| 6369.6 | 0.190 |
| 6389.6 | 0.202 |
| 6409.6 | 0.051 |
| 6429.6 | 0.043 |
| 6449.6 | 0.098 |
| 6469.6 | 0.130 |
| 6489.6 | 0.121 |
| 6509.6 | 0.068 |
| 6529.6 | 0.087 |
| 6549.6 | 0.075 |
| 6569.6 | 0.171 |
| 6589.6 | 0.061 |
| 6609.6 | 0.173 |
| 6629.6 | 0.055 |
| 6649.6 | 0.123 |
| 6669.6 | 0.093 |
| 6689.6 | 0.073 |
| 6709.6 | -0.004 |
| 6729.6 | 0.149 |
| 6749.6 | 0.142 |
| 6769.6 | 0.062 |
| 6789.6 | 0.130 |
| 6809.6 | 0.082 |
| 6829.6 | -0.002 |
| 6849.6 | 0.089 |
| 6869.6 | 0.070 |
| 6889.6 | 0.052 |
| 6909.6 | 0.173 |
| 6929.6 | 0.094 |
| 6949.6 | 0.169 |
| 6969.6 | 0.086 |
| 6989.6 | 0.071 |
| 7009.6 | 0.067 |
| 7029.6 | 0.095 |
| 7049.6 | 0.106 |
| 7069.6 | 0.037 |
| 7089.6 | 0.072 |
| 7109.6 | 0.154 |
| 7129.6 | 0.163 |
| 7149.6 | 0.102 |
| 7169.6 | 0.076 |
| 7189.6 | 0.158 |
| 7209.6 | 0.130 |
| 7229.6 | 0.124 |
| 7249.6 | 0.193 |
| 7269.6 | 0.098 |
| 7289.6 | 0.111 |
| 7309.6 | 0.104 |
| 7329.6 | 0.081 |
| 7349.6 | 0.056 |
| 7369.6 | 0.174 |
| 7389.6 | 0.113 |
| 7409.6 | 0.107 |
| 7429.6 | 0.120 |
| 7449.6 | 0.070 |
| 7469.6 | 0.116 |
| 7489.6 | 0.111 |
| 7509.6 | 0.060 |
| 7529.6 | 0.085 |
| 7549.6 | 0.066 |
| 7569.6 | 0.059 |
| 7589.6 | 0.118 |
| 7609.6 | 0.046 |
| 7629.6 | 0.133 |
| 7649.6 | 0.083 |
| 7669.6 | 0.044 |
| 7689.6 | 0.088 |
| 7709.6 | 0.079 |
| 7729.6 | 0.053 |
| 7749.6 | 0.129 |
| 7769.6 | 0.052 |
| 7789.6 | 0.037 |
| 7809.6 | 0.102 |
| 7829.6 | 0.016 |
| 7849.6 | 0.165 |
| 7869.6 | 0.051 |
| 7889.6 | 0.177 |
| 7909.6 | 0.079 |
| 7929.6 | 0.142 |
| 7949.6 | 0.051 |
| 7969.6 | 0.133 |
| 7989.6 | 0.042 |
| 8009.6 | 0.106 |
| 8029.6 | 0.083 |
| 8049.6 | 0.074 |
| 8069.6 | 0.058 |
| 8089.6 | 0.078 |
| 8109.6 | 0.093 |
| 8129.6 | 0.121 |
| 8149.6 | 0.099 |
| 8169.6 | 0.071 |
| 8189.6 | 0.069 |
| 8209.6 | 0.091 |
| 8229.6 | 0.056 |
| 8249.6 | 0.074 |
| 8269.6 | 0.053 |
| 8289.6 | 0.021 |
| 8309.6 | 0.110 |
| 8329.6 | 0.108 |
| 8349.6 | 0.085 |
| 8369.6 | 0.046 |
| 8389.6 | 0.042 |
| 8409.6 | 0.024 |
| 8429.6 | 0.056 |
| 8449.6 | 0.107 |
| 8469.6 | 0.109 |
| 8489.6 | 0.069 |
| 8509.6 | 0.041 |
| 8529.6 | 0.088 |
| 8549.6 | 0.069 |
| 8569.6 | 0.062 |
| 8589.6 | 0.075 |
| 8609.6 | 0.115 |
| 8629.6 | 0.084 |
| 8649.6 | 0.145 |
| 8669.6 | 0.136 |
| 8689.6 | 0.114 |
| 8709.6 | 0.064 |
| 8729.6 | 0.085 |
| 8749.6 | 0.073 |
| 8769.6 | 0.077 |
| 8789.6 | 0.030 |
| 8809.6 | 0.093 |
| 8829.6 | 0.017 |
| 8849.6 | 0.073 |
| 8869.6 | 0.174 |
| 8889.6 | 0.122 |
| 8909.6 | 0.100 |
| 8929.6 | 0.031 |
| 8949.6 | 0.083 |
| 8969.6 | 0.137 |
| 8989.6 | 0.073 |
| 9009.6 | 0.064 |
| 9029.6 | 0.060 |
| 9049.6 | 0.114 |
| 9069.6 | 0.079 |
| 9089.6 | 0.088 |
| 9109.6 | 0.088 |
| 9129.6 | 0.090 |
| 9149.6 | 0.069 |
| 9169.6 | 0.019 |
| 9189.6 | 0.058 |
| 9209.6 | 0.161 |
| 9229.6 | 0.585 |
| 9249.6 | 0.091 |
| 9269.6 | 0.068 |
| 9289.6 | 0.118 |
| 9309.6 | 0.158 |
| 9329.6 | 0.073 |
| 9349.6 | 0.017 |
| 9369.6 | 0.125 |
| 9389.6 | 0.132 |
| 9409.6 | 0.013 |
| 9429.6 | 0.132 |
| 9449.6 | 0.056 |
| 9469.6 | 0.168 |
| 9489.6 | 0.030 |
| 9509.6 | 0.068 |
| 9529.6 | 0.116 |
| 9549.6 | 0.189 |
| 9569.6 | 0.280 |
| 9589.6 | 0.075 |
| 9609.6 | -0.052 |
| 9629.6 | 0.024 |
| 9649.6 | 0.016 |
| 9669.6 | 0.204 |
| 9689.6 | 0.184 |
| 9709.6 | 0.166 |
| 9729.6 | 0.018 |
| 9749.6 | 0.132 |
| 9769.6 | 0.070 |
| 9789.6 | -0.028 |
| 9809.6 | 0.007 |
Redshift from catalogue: 1.474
